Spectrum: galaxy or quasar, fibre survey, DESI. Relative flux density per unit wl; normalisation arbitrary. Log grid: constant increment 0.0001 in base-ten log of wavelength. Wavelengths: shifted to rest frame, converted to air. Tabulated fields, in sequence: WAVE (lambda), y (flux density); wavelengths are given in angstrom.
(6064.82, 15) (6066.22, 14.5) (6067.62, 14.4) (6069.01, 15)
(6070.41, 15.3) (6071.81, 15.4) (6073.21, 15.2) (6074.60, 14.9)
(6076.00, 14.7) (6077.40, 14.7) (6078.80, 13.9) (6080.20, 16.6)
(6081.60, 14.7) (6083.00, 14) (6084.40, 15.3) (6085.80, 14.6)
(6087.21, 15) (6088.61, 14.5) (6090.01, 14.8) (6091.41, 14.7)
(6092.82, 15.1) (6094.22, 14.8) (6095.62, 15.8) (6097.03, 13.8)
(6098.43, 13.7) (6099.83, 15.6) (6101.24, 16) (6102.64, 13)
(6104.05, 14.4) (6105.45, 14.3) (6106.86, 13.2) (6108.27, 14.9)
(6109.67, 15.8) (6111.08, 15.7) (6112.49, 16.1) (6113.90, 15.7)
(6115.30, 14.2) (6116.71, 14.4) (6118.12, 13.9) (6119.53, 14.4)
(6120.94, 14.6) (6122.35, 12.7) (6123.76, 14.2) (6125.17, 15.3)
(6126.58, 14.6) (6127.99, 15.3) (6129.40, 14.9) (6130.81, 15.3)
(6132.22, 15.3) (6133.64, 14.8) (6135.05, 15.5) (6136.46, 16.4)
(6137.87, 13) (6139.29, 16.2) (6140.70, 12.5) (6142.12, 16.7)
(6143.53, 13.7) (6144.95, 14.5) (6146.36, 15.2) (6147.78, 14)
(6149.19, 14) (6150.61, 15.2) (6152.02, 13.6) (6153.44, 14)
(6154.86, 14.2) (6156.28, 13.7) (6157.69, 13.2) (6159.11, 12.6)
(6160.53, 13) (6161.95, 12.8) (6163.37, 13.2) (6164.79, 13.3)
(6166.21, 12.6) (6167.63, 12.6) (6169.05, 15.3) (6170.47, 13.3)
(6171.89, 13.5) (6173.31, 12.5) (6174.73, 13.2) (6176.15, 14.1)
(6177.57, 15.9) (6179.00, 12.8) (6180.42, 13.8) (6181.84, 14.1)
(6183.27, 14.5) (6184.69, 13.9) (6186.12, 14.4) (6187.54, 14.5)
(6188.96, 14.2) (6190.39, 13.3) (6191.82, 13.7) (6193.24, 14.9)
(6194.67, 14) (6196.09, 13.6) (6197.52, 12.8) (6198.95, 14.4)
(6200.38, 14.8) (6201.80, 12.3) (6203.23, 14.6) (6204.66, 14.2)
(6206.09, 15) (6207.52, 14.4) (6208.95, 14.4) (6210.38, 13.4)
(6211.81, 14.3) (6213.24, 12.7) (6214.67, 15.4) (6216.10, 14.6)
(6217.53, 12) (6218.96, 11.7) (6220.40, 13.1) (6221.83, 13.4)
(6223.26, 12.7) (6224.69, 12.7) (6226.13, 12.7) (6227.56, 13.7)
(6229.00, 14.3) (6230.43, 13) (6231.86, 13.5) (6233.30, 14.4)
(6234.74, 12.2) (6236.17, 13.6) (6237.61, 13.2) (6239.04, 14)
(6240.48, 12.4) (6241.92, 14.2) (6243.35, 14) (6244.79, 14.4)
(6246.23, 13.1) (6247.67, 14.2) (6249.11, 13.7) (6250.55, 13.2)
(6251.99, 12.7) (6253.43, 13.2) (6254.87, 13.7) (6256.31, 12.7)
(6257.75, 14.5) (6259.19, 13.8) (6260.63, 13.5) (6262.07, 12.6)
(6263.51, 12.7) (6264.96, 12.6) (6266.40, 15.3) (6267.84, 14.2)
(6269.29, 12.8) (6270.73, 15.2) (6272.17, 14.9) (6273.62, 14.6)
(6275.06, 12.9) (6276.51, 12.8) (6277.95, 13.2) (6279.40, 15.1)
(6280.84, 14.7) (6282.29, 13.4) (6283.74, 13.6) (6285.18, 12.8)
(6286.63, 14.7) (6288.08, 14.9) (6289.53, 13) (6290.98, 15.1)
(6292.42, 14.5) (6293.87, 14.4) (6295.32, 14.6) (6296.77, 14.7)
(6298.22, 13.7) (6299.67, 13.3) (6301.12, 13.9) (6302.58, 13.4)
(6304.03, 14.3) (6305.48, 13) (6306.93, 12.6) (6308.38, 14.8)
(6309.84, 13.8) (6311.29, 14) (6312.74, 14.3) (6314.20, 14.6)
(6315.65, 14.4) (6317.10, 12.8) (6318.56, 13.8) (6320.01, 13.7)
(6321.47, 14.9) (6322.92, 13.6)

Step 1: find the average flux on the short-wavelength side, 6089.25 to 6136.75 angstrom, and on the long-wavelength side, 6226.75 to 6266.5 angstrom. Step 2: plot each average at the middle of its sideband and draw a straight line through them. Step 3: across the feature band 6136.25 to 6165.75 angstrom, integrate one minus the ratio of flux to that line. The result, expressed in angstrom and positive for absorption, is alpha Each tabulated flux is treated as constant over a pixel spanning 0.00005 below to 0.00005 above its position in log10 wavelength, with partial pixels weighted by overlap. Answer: 0.9 angstrom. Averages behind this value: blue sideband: 14.8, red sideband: 13.5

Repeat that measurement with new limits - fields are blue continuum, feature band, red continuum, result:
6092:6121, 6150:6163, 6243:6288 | 0.8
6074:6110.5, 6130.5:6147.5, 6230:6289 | -0.5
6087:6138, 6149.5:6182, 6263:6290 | 2.0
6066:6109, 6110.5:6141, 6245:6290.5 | -0.6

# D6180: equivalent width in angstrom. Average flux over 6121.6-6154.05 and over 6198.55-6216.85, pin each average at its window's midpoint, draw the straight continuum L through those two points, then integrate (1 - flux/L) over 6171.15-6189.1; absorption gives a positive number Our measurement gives 0.5 angstrom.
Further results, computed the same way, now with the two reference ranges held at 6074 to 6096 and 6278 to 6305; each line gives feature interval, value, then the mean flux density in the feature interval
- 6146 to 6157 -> 0.3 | 14.2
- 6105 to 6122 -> 0.0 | 14.7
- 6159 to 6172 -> 1.2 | 13.2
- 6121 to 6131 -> 0.1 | 14.6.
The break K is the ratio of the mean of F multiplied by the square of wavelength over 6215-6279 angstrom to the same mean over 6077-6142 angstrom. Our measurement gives 1.0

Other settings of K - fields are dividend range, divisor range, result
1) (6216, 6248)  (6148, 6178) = 1.00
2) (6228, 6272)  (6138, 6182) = 1.01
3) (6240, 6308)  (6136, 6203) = 1.02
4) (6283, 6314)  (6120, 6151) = 1.00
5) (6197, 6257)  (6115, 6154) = 0.96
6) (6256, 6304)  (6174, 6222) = 1.03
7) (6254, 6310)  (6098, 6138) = 0.99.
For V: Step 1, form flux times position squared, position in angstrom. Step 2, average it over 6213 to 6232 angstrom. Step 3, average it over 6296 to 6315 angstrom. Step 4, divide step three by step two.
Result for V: 1.1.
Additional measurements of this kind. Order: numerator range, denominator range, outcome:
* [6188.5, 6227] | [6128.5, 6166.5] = 0.98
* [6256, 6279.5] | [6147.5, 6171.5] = 1.05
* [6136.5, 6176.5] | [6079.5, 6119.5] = 0.95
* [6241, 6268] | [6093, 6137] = 0.96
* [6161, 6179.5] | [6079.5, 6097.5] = 0.93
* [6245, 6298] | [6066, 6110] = 0.99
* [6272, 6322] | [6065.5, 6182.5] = 1.02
